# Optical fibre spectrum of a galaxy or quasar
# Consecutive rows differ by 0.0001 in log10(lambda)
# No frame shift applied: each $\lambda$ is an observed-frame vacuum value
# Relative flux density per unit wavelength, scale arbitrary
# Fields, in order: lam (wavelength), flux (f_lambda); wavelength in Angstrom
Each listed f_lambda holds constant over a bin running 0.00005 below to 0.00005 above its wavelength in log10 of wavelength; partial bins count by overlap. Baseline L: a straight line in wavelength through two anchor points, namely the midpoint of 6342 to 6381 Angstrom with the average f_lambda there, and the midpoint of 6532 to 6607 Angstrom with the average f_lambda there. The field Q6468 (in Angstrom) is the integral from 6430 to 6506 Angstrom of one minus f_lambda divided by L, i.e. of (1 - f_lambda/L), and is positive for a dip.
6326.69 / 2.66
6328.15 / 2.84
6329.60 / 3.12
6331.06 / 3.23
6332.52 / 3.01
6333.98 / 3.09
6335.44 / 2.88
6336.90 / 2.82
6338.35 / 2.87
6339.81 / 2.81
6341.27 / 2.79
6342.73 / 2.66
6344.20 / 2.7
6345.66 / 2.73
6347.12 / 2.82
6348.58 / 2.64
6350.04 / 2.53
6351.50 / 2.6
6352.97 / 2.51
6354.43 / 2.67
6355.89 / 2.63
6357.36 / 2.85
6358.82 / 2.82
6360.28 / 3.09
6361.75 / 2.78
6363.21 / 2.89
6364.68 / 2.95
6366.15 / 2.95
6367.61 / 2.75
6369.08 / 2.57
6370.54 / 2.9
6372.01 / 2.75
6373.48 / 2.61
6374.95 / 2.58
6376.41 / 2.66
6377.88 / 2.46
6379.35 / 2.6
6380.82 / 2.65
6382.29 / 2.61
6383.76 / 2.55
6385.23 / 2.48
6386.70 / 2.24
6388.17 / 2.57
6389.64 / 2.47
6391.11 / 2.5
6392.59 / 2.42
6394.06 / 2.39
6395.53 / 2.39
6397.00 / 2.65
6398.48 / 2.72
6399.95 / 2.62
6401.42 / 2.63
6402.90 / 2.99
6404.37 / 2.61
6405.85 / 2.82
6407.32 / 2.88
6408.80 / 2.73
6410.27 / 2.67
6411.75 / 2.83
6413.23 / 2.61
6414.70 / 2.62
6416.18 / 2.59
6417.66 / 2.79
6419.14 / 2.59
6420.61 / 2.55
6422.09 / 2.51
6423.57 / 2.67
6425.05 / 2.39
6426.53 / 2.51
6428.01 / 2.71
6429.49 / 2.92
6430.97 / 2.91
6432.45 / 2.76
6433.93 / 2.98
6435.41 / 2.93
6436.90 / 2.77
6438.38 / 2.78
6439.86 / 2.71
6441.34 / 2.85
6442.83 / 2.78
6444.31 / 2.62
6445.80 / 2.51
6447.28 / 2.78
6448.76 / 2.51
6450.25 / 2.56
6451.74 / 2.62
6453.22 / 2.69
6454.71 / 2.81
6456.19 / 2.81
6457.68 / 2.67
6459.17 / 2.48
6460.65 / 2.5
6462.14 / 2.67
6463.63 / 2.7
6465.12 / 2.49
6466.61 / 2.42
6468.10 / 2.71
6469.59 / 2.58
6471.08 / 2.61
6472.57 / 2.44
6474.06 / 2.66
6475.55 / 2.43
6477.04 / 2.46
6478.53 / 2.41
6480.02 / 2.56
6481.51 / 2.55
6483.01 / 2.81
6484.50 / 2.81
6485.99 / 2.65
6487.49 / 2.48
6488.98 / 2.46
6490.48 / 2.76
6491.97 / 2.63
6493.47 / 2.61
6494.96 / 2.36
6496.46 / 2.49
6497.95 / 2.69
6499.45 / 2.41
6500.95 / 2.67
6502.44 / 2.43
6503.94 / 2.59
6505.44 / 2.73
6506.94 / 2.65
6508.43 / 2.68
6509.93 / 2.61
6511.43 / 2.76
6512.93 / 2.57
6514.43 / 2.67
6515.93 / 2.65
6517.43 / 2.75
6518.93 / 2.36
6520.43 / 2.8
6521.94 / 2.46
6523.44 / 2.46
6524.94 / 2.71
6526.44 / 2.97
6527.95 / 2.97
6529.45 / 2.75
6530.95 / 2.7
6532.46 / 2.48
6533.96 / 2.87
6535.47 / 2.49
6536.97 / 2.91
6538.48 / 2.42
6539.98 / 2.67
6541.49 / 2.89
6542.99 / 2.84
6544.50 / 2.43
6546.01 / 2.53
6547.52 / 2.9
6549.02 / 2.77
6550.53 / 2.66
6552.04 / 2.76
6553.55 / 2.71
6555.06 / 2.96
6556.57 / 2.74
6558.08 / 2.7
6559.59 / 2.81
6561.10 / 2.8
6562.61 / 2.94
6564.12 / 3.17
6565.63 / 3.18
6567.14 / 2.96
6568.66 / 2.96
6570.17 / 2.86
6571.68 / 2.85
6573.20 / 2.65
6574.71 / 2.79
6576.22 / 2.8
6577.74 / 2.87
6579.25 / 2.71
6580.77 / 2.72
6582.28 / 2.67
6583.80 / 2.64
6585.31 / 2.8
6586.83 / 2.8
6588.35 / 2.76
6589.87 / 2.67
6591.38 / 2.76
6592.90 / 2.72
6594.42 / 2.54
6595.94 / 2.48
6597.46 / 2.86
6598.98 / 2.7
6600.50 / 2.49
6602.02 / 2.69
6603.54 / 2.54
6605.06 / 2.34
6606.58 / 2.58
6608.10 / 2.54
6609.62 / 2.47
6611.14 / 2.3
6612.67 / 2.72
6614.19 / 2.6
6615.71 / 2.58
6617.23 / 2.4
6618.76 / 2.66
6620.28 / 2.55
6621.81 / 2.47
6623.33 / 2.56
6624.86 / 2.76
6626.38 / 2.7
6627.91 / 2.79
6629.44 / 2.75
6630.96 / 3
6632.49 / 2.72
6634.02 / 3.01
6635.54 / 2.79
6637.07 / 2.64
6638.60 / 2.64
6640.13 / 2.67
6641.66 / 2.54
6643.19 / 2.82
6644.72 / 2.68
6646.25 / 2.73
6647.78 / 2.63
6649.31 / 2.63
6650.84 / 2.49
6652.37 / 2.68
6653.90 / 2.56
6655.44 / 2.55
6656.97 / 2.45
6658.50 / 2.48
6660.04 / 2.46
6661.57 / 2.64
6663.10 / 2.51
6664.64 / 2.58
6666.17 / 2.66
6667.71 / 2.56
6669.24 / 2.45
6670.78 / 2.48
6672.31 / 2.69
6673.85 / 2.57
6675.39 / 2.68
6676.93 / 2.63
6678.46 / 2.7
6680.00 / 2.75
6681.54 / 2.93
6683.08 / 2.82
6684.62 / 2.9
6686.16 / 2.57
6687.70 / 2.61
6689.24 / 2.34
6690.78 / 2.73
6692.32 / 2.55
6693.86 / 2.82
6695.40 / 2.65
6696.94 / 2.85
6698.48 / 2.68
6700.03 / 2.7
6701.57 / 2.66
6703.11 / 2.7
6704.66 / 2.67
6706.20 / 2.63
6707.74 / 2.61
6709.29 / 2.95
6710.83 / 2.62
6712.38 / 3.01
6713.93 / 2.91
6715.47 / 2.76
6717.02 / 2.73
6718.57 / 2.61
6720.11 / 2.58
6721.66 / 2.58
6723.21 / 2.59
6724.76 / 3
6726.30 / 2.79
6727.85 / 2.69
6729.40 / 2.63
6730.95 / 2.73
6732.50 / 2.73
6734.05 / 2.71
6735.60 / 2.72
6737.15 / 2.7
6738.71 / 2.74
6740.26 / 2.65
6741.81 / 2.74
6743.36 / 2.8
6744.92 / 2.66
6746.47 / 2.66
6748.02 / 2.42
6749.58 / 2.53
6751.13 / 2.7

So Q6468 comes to 2.6 Angstrom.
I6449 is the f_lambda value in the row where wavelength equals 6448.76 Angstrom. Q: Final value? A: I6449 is 2.51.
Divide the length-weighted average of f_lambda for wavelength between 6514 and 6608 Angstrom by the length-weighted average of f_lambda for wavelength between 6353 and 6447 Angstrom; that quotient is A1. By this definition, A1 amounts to 1.0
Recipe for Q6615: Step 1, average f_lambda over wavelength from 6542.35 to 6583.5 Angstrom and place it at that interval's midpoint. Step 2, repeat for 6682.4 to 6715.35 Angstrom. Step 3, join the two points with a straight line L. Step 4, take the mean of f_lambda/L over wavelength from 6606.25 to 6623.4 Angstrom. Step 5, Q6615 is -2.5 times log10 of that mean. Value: 0.10 mag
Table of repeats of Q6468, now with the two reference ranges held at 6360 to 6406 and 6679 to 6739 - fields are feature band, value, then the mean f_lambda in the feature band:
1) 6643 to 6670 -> 1.23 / 2.58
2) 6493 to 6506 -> 0.59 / 2.55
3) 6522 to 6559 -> -0.51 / 2.72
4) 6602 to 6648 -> 0.98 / 2.64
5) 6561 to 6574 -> -1.22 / 2.94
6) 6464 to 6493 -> 0.97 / 2.58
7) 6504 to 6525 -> 0.35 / 2.63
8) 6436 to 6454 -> -0.18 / 2.68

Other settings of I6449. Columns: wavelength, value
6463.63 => 2.7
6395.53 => 2.39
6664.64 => 2.58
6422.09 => 2.51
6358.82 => 2.82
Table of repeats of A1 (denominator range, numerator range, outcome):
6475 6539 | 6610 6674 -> 1.00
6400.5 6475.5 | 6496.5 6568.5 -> 1.01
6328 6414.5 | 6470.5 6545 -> 0.97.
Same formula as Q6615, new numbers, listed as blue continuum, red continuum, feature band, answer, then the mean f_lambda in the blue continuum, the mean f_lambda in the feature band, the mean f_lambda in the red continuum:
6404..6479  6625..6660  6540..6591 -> -0.05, 2.66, 2.79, 2.68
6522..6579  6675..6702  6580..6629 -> 0.05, 2.78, 2.62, 2.7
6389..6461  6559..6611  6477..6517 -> 0.04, 2.67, 2.6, 2.73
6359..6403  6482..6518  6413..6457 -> -0.03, 2.64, 2.7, 2.62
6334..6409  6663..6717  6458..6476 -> 0.05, 2.69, 2.56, 2.69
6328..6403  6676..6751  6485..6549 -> 0.03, 2.71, 2.64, 2.7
